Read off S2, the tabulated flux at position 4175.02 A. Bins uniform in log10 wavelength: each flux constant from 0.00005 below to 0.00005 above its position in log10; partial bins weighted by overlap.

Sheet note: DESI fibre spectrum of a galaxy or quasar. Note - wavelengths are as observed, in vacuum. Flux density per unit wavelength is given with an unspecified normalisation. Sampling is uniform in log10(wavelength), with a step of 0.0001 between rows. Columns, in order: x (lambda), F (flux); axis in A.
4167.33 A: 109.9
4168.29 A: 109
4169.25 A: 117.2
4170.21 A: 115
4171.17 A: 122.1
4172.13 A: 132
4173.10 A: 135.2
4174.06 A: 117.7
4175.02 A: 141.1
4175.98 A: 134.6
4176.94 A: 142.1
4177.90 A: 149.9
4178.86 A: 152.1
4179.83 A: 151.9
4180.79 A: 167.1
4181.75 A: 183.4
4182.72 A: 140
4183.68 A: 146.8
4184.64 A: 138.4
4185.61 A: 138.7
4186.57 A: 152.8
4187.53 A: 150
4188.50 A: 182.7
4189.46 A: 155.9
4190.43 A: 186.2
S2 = 141.1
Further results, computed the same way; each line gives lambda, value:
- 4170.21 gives 115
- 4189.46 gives 155.9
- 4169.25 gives 117.2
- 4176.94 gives 142.1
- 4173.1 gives 135.2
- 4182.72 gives 140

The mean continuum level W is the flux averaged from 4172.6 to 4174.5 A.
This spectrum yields 126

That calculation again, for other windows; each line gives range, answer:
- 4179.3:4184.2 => 158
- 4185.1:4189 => 156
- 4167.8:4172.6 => 119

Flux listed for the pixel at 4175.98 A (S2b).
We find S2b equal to 134.6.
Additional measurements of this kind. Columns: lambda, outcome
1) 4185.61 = 138.7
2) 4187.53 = 150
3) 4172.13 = 132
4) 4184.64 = 138.4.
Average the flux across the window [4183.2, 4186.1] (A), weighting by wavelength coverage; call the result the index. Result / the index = 141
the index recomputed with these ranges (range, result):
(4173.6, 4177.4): 134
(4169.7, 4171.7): 119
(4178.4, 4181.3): 157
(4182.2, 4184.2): 144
